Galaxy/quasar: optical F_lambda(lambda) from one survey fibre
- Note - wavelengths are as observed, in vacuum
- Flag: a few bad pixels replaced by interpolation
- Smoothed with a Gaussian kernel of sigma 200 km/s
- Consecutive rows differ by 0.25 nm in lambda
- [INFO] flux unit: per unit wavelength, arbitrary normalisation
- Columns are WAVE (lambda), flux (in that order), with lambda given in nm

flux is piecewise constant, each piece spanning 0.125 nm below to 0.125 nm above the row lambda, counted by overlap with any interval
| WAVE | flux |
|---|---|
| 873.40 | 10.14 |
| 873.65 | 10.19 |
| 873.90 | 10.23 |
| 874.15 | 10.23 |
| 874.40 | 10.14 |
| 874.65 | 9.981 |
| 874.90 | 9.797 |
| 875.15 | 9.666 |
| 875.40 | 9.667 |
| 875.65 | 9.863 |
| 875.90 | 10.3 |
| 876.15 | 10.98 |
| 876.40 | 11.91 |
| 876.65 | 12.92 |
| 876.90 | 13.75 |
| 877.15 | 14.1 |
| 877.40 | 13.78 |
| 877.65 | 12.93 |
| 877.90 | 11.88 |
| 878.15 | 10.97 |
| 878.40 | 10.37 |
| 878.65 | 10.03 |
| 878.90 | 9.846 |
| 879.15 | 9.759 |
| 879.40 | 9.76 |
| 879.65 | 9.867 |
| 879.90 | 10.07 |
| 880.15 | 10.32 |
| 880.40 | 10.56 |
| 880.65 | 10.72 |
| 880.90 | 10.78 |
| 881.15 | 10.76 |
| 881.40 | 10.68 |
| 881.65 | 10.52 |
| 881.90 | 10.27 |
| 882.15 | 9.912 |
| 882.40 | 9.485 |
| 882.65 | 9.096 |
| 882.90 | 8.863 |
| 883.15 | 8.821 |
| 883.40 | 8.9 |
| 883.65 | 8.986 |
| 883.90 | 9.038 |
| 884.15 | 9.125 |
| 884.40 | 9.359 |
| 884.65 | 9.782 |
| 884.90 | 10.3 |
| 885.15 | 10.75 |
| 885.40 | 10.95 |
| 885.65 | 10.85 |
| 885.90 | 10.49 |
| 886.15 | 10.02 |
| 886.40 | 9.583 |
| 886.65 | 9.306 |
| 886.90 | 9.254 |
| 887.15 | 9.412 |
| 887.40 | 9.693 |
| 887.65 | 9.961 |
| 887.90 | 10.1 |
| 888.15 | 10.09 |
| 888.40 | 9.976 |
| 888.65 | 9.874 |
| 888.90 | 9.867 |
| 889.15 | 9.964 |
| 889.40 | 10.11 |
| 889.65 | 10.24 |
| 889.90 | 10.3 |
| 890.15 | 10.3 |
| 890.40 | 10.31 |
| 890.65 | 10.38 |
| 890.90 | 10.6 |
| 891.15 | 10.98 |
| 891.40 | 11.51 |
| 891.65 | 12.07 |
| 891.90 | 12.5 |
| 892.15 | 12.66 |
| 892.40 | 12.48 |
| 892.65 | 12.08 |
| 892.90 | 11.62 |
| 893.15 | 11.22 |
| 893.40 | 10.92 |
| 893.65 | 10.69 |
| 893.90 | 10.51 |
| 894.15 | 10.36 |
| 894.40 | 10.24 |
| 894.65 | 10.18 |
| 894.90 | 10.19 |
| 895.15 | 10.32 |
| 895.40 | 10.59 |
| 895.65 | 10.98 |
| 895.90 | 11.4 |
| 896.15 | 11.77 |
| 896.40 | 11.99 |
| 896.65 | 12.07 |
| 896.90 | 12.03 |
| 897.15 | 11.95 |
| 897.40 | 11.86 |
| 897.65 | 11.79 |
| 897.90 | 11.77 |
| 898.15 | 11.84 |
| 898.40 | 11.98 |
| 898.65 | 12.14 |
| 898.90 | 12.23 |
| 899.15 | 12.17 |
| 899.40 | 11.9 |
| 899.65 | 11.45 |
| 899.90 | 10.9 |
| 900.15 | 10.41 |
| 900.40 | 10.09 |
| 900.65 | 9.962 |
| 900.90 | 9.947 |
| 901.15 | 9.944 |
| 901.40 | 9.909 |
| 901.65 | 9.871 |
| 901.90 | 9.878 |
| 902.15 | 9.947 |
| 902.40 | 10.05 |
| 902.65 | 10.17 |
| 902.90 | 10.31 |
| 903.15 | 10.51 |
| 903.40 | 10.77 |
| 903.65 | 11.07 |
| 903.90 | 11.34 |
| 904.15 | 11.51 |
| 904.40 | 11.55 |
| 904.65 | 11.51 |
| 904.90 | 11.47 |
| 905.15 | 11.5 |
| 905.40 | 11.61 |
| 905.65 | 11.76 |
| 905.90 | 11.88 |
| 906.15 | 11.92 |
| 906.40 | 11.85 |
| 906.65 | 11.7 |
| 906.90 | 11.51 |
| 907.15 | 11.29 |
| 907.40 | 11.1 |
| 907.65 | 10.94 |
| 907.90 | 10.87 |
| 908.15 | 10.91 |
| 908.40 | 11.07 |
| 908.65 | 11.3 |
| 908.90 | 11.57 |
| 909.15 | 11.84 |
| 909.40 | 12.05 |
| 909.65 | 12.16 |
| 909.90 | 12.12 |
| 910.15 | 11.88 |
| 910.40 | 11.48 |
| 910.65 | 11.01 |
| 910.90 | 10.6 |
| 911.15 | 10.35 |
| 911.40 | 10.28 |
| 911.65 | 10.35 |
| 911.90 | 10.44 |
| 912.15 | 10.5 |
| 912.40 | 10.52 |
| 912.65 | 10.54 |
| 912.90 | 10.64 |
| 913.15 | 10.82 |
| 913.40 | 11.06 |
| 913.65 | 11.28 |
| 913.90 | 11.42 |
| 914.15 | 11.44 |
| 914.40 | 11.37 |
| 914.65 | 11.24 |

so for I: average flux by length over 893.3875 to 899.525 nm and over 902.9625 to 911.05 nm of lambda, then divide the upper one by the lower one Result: 1.00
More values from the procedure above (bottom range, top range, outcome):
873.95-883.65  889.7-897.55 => 1.06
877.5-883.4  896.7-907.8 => 1.09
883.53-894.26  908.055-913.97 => 1.06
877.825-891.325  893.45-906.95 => 1.11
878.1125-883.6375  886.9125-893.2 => 1.07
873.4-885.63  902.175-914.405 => 1.07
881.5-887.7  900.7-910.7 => 1.15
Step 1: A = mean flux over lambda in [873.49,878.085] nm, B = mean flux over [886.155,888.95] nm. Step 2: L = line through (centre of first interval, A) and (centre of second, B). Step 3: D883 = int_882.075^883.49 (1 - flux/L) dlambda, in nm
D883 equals 0.162 nm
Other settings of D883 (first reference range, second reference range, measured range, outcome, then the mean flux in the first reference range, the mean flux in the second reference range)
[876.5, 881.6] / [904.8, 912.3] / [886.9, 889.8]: 0.34 nm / 11.2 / 11.3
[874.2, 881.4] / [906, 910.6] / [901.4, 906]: 0.22 nm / 10.9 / 11.5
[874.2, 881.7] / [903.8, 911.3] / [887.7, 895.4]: 0.28 nm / 10.9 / 11.5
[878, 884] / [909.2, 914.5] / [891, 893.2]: -0.33 nm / 9.94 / 11.1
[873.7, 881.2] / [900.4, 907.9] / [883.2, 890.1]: 0.65 nm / 10.9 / 10.9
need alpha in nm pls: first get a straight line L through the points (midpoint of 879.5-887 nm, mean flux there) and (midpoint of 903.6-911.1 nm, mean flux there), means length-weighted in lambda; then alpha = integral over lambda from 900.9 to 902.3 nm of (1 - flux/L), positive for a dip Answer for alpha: 0.149 nm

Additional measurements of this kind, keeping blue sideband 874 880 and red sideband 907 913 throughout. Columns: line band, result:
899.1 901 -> 0.04 nm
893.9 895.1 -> 0.08 nm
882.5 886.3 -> 0.45 nm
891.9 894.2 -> -0.10 nm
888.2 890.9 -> 0.21 nm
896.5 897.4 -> -0.08 nm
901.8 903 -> 0.11 nm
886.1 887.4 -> 0.18 nm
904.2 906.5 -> -0.13 nm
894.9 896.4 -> 0.00 nm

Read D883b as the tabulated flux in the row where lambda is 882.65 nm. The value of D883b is 9.096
